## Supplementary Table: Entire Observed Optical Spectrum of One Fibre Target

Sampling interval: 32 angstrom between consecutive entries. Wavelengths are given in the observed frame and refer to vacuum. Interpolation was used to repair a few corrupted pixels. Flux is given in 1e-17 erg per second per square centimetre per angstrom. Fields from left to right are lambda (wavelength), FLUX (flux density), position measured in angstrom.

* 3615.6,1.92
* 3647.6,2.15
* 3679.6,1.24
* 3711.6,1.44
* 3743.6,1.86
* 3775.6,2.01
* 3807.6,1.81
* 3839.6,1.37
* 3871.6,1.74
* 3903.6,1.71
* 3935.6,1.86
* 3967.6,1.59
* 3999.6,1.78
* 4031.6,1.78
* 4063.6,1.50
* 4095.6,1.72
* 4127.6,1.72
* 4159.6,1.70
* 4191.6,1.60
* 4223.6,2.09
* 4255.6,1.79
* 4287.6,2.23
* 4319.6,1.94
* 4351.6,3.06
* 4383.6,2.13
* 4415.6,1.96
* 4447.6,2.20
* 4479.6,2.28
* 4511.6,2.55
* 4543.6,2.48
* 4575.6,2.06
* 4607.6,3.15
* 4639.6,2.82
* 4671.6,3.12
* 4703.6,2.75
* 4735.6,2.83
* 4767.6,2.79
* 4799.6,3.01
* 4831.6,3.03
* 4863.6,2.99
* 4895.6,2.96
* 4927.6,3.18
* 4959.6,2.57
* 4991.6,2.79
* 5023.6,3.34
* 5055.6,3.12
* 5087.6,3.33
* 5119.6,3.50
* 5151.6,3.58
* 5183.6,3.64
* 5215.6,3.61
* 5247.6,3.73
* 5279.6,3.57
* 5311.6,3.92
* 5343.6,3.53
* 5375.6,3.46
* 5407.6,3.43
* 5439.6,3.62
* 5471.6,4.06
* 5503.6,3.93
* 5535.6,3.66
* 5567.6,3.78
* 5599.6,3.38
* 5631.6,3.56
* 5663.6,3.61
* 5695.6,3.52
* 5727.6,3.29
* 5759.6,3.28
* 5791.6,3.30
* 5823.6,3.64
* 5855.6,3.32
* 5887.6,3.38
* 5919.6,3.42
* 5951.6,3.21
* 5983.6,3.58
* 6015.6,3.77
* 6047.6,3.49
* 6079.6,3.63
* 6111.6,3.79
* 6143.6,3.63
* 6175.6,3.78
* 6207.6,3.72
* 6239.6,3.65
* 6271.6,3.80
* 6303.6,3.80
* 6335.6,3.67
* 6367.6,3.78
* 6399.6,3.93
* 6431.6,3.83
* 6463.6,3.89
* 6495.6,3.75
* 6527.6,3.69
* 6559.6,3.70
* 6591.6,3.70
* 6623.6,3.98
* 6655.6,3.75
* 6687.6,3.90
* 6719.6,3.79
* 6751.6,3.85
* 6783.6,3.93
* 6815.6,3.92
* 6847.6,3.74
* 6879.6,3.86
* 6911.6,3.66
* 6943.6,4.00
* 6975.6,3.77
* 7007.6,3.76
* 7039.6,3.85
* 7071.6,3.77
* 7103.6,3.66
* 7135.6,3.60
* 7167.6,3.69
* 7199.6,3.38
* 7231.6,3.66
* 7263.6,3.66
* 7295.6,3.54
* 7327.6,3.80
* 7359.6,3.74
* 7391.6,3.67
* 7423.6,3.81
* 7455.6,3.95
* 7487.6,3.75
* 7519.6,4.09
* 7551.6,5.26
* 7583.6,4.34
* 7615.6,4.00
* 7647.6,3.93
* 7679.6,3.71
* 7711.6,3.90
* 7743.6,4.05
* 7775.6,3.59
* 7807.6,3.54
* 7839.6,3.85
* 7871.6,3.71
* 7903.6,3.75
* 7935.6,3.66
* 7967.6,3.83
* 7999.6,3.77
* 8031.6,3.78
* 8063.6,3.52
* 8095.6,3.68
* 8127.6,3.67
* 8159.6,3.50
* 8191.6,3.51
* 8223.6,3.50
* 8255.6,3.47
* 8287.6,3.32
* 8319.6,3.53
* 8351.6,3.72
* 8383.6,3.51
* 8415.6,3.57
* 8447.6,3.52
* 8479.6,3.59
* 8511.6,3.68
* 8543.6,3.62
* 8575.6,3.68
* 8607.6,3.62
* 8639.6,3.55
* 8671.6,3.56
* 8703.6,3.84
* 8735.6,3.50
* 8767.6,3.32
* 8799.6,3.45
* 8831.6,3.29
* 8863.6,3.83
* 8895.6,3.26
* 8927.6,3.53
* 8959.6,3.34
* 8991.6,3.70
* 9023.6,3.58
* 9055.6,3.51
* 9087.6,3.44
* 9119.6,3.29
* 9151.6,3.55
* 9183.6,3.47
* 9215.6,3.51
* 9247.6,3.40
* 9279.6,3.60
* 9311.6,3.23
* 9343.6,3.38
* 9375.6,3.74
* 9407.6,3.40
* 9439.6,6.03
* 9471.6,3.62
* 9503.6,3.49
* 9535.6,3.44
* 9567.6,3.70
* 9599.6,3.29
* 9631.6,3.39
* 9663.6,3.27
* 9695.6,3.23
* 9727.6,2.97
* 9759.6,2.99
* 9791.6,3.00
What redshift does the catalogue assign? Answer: 0.15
